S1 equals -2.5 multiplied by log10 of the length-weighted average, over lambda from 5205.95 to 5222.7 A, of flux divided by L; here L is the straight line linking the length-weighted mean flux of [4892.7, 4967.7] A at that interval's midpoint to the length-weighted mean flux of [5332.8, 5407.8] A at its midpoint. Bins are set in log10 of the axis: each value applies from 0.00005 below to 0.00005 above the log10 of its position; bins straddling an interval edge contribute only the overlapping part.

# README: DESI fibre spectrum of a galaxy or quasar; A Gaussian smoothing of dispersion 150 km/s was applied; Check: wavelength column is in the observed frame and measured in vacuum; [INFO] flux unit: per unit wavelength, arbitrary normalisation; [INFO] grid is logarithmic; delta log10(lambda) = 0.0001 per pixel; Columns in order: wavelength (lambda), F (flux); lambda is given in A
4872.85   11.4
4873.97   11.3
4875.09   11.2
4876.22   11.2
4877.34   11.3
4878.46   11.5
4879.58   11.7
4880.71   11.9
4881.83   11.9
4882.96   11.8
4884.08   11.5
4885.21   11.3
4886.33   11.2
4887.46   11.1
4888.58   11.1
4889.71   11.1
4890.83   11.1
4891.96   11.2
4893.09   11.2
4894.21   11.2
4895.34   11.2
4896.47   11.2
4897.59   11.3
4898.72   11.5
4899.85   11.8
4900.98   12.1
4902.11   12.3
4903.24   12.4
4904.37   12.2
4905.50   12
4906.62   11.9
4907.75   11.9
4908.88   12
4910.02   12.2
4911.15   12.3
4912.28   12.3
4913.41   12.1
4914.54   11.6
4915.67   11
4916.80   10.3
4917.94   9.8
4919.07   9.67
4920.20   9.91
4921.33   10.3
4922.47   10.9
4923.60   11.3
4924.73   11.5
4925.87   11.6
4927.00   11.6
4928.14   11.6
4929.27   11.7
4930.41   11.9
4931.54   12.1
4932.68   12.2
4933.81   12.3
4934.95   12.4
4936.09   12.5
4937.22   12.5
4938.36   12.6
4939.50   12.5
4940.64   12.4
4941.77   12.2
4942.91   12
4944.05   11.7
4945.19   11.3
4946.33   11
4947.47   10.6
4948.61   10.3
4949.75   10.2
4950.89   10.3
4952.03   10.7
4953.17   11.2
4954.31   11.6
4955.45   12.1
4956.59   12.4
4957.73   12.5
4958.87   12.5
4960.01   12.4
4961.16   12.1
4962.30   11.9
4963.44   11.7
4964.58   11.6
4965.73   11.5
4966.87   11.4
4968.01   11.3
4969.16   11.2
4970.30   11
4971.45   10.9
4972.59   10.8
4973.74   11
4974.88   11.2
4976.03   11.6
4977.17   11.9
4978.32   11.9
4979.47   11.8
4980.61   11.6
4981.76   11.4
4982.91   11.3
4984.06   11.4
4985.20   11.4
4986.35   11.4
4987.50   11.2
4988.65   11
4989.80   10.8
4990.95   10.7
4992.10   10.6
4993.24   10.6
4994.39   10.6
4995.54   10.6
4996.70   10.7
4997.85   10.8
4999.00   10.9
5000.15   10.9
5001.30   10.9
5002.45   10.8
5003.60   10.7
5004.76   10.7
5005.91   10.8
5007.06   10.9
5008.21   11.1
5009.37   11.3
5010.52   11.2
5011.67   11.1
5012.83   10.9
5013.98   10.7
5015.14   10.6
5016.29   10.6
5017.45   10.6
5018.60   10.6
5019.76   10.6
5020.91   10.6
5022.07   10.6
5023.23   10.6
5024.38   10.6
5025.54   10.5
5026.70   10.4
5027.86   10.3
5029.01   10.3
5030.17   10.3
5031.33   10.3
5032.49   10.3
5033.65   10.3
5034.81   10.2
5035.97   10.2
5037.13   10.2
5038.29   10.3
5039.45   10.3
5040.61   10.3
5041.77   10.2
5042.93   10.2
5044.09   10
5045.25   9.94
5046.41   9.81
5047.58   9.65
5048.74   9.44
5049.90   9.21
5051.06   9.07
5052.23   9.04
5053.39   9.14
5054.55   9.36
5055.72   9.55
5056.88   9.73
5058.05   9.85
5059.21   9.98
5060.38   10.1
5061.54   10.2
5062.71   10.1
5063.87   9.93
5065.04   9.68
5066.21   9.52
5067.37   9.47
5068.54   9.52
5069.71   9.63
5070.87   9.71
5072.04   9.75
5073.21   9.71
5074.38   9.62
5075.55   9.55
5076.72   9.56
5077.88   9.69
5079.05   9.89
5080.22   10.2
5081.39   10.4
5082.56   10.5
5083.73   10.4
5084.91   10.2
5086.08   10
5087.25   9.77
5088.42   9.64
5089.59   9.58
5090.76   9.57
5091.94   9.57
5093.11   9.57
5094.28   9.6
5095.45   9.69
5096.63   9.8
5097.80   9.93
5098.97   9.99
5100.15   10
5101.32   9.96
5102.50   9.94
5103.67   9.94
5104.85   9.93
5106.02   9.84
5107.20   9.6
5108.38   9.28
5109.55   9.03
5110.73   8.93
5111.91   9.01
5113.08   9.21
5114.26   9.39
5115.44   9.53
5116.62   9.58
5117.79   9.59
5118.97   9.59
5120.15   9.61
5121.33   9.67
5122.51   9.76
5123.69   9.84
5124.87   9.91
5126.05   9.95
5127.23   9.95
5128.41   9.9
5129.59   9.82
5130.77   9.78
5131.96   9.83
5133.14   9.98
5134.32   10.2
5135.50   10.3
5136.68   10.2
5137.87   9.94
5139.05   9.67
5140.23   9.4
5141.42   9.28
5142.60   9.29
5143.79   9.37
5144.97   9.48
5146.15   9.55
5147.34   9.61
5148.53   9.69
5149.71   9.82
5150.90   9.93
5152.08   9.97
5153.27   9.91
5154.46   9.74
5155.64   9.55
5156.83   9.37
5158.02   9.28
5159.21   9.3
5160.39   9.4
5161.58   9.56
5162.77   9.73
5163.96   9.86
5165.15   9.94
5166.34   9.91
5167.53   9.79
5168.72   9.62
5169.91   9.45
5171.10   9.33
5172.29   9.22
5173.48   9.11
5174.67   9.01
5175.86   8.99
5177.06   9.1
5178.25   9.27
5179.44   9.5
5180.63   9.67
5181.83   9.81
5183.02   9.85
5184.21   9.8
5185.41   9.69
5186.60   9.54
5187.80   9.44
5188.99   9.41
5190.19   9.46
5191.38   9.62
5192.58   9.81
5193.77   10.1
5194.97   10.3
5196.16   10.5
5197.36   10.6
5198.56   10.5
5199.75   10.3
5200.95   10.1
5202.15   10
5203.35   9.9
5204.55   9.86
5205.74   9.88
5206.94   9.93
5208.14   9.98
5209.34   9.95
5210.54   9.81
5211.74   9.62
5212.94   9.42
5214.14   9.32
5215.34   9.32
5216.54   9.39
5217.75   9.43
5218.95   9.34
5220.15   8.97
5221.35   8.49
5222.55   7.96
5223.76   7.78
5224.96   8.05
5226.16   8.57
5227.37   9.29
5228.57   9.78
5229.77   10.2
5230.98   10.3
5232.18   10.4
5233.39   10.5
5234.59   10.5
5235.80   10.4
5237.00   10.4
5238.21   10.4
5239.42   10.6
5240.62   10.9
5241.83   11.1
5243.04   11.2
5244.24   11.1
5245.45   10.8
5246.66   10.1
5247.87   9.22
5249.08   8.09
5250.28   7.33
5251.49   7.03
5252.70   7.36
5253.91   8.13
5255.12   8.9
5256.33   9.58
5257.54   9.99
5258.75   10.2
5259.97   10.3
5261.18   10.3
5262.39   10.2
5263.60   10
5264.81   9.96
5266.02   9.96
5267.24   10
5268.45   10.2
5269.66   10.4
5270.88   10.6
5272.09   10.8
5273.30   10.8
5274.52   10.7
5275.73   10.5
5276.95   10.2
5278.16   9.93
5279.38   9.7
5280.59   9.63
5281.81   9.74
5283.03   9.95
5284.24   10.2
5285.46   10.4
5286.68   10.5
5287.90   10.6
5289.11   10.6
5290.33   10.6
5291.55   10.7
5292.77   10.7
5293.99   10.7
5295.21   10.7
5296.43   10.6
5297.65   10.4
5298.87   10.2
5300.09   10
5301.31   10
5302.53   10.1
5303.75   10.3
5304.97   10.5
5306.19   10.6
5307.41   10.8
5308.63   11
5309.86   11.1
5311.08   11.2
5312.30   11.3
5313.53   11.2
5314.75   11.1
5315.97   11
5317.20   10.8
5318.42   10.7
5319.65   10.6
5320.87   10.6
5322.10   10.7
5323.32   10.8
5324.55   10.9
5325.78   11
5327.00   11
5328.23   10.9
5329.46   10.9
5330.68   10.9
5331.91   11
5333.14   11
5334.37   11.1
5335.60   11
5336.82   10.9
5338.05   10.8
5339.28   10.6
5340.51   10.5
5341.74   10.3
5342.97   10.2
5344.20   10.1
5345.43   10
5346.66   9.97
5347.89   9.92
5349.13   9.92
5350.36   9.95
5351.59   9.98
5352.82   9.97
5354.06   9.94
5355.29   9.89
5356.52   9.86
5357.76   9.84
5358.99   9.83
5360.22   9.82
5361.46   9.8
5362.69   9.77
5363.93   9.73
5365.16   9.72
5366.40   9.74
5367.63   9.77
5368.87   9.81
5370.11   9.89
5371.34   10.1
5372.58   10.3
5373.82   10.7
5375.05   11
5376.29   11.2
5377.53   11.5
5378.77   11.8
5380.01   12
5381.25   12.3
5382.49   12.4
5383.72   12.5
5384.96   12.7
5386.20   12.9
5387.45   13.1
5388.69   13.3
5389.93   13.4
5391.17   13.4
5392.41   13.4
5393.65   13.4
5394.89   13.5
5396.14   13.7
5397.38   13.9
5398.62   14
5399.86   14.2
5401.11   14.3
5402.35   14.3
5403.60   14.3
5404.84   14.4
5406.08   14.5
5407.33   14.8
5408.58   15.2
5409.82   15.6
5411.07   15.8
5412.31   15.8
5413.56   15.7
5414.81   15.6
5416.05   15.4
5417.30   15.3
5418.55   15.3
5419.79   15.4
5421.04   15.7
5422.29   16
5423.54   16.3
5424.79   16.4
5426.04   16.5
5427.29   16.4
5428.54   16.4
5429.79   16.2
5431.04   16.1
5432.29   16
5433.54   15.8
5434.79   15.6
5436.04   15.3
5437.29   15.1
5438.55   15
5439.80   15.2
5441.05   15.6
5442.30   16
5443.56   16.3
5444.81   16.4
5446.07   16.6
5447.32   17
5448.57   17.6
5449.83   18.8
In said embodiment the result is 0.22 mag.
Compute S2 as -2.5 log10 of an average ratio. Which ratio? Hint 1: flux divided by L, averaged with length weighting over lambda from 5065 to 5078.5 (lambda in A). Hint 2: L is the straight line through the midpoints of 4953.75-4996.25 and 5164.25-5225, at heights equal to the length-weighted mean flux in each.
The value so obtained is 0.11 mag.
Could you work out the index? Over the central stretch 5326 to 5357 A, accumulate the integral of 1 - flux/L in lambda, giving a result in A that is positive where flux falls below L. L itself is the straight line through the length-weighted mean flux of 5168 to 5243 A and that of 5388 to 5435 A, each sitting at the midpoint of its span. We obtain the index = 6.5 A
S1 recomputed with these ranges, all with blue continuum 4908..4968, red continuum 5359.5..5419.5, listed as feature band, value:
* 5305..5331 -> 0.16 mag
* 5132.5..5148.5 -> 0.24 mag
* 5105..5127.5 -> 0.26 mag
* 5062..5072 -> 0.22 mag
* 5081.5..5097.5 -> 0.21 mag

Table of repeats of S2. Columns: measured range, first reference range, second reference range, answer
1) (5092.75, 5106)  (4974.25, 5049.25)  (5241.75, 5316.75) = 0.07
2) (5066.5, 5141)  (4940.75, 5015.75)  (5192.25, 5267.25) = 0.08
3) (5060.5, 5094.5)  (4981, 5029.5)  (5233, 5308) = 0.09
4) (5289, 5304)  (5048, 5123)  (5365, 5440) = 0.20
